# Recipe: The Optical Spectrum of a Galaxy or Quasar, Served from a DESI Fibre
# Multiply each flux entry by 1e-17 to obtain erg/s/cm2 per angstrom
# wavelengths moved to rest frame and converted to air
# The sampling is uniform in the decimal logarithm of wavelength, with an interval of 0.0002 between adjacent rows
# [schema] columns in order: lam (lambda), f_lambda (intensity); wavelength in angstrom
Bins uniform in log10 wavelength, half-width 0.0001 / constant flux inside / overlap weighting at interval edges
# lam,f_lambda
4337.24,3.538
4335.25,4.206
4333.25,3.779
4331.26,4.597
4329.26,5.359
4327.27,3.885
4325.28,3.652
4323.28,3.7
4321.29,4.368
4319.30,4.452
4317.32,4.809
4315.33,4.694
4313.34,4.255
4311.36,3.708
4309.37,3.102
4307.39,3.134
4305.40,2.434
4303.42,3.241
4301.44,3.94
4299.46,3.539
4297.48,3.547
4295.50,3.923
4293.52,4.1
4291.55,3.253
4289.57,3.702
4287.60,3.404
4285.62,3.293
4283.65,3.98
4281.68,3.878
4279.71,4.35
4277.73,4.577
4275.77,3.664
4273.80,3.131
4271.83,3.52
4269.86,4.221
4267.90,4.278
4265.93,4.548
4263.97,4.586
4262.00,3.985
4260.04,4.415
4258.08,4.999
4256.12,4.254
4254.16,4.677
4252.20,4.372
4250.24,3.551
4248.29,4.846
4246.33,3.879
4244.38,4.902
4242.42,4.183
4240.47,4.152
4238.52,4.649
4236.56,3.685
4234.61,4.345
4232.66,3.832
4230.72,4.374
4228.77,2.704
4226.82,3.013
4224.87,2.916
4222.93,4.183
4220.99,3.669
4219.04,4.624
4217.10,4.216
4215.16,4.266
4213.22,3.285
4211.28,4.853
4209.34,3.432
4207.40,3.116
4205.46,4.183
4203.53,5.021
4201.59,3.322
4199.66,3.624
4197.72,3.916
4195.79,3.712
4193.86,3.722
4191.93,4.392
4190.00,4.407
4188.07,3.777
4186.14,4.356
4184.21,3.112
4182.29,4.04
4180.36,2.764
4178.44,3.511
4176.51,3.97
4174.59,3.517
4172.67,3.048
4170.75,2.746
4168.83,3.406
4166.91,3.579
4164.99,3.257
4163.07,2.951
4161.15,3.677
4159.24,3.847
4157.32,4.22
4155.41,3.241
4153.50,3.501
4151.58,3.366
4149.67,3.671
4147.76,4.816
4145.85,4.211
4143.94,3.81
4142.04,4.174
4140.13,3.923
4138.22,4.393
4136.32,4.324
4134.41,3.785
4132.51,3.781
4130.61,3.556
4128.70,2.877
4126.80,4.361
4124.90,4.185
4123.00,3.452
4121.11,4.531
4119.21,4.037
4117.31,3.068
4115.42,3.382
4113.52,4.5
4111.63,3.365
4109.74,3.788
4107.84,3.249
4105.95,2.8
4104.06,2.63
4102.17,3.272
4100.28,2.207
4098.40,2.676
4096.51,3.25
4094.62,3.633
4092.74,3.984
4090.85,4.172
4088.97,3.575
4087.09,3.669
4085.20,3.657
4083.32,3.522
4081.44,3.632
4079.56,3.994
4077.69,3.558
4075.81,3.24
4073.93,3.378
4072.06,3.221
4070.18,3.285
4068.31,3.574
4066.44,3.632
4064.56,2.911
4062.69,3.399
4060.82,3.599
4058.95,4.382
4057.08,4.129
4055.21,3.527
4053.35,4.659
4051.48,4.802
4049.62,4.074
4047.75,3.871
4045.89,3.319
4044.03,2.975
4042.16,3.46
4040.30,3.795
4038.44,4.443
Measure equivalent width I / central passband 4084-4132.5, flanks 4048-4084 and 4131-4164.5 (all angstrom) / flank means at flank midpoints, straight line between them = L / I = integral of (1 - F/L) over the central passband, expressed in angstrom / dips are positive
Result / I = 3.4 angstrom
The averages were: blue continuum 3.72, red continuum 3.85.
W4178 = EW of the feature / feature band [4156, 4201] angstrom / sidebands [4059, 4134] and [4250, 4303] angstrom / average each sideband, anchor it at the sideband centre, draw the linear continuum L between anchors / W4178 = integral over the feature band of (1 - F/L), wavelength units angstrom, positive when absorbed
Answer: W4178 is 1.2 angstrom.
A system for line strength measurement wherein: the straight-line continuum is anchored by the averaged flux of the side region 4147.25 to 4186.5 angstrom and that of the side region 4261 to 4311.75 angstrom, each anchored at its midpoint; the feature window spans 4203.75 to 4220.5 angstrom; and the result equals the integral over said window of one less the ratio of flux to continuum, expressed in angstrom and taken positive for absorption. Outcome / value -2.00 angstrom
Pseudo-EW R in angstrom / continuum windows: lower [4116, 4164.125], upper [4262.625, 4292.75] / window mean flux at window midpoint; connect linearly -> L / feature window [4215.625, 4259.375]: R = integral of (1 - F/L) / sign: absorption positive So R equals -2.5 angstrom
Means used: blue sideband 3.83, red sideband 3.89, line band 4.1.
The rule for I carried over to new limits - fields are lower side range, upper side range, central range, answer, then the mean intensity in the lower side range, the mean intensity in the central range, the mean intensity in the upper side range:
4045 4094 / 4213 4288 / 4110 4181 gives 2.9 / 3.72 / 3.7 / 4.05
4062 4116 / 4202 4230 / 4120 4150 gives -3.7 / 3.42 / 4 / 3.81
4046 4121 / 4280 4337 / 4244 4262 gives -2.9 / 3.58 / 4.39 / 3.86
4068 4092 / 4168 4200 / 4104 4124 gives 0.2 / 3.58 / 3.57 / 3.65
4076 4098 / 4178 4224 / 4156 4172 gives 1.6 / 3.65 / 3.45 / 3.9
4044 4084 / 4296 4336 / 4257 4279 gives -1.7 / 3.68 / 4.18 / 3.92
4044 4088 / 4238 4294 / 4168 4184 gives 2.3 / 3.68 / 3.36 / 4.11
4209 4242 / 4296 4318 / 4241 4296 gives -4.5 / 3.91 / 4.09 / 3.66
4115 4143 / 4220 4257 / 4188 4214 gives 0.3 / 3.87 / 3.92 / 4.01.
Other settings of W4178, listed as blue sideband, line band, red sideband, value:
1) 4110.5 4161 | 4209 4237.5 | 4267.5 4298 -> -0.1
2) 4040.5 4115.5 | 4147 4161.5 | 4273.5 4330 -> -0.5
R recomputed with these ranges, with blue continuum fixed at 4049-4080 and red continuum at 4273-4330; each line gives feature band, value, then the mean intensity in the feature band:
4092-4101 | 1.4 angstrom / 3.16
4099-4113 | 2.5 angstrom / 3.08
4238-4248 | -1.5 angstrom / 4.37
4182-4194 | -0.7 angstrom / 3.99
